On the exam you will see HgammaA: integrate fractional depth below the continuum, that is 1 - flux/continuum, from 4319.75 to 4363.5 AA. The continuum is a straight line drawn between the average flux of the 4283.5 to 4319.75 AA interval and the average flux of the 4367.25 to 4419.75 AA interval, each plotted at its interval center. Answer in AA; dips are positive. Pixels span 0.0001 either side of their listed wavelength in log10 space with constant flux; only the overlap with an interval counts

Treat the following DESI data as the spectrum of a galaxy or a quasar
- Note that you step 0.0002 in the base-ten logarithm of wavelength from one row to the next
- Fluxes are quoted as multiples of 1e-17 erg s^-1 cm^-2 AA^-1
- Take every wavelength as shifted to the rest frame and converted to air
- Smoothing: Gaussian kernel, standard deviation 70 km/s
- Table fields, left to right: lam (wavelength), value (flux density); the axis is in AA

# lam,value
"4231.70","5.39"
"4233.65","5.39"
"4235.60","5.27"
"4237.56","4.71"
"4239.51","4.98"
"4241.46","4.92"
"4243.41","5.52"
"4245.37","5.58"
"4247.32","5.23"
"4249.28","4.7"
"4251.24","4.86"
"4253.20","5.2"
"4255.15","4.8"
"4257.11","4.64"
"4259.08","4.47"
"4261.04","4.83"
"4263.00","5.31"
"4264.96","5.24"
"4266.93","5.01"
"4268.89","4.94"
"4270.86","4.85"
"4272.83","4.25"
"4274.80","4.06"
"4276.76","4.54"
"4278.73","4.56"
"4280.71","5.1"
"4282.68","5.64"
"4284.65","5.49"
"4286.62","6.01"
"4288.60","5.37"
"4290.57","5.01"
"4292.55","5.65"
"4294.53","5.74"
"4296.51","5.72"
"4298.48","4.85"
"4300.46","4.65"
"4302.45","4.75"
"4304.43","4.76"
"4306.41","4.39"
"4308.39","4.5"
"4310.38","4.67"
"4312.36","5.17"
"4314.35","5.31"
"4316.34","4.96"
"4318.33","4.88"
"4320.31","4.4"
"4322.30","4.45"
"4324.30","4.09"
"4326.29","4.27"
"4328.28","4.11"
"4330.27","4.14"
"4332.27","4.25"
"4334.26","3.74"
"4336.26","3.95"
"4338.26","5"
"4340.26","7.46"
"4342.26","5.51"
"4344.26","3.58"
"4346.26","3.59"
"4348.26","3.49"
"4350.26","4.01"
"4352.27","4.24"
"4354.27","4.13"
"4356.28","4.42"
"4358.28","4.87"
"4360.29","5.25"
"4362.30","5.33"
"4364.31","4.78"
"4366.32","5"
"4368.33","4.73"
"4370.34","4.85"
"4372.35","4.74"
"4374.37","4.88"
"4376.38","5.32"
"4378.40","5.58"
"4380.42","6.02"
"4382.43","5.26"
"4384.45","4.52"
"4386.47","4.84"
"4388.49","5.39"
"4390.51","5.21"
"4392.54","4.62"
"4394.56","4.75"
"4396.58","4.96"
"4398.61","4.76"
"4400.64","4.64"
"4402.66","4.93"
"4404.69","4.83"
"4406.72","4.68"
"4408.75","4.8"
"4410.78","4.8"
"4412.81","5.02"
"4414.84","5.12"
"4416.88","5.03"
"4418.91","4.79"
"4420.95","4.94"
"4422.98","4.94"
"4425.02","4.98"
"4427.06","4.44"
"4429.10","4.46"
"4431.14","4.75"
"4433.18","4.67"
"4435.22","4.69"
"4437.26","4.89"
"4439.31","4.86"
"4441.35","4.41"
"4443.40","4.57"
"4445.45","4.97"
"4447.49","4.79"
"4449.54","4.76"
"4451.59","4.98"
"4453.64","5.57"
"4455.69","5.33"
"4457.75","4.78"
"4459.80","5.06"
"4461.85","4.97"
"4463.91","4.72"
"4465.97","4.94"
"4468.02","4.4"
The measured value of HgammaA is 4.9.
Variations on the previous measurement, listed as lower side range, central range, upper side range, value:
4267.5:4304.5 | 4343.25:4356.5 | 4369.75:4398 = 3.06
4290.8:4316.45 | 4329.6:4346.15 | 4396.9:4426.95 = 1.03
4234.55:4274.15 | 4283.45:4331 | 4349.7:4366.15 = -0.84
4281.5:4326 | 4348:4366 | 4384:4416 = 1.35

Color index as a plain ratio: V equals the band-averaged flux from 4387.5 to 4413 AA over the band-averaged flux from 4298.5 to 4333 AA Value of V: 1.1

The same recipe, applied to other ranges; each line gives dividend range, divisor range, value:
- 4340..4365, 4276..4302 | 0.87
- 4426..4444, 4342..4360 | 1.11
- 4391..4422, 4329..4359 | 1.10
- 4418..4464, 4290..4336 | 1.03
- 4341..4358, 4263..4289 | 0.84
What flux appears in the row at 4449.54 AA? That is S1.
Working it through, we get 4.76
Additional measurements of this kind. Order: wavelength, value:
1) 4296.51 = 5.72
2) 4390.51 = 5.21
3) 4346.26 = 3.59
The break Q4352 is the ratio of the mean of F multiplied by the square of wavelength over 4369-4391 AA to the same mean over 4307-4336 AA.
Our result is 1.2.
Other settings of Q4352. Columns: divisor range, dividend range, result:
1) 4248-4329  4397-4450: 1.04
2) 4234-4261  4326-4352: 0.92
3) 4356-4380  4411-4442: 0.98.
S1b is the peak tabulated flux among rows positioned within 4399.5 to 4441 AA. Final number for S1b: 5.12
